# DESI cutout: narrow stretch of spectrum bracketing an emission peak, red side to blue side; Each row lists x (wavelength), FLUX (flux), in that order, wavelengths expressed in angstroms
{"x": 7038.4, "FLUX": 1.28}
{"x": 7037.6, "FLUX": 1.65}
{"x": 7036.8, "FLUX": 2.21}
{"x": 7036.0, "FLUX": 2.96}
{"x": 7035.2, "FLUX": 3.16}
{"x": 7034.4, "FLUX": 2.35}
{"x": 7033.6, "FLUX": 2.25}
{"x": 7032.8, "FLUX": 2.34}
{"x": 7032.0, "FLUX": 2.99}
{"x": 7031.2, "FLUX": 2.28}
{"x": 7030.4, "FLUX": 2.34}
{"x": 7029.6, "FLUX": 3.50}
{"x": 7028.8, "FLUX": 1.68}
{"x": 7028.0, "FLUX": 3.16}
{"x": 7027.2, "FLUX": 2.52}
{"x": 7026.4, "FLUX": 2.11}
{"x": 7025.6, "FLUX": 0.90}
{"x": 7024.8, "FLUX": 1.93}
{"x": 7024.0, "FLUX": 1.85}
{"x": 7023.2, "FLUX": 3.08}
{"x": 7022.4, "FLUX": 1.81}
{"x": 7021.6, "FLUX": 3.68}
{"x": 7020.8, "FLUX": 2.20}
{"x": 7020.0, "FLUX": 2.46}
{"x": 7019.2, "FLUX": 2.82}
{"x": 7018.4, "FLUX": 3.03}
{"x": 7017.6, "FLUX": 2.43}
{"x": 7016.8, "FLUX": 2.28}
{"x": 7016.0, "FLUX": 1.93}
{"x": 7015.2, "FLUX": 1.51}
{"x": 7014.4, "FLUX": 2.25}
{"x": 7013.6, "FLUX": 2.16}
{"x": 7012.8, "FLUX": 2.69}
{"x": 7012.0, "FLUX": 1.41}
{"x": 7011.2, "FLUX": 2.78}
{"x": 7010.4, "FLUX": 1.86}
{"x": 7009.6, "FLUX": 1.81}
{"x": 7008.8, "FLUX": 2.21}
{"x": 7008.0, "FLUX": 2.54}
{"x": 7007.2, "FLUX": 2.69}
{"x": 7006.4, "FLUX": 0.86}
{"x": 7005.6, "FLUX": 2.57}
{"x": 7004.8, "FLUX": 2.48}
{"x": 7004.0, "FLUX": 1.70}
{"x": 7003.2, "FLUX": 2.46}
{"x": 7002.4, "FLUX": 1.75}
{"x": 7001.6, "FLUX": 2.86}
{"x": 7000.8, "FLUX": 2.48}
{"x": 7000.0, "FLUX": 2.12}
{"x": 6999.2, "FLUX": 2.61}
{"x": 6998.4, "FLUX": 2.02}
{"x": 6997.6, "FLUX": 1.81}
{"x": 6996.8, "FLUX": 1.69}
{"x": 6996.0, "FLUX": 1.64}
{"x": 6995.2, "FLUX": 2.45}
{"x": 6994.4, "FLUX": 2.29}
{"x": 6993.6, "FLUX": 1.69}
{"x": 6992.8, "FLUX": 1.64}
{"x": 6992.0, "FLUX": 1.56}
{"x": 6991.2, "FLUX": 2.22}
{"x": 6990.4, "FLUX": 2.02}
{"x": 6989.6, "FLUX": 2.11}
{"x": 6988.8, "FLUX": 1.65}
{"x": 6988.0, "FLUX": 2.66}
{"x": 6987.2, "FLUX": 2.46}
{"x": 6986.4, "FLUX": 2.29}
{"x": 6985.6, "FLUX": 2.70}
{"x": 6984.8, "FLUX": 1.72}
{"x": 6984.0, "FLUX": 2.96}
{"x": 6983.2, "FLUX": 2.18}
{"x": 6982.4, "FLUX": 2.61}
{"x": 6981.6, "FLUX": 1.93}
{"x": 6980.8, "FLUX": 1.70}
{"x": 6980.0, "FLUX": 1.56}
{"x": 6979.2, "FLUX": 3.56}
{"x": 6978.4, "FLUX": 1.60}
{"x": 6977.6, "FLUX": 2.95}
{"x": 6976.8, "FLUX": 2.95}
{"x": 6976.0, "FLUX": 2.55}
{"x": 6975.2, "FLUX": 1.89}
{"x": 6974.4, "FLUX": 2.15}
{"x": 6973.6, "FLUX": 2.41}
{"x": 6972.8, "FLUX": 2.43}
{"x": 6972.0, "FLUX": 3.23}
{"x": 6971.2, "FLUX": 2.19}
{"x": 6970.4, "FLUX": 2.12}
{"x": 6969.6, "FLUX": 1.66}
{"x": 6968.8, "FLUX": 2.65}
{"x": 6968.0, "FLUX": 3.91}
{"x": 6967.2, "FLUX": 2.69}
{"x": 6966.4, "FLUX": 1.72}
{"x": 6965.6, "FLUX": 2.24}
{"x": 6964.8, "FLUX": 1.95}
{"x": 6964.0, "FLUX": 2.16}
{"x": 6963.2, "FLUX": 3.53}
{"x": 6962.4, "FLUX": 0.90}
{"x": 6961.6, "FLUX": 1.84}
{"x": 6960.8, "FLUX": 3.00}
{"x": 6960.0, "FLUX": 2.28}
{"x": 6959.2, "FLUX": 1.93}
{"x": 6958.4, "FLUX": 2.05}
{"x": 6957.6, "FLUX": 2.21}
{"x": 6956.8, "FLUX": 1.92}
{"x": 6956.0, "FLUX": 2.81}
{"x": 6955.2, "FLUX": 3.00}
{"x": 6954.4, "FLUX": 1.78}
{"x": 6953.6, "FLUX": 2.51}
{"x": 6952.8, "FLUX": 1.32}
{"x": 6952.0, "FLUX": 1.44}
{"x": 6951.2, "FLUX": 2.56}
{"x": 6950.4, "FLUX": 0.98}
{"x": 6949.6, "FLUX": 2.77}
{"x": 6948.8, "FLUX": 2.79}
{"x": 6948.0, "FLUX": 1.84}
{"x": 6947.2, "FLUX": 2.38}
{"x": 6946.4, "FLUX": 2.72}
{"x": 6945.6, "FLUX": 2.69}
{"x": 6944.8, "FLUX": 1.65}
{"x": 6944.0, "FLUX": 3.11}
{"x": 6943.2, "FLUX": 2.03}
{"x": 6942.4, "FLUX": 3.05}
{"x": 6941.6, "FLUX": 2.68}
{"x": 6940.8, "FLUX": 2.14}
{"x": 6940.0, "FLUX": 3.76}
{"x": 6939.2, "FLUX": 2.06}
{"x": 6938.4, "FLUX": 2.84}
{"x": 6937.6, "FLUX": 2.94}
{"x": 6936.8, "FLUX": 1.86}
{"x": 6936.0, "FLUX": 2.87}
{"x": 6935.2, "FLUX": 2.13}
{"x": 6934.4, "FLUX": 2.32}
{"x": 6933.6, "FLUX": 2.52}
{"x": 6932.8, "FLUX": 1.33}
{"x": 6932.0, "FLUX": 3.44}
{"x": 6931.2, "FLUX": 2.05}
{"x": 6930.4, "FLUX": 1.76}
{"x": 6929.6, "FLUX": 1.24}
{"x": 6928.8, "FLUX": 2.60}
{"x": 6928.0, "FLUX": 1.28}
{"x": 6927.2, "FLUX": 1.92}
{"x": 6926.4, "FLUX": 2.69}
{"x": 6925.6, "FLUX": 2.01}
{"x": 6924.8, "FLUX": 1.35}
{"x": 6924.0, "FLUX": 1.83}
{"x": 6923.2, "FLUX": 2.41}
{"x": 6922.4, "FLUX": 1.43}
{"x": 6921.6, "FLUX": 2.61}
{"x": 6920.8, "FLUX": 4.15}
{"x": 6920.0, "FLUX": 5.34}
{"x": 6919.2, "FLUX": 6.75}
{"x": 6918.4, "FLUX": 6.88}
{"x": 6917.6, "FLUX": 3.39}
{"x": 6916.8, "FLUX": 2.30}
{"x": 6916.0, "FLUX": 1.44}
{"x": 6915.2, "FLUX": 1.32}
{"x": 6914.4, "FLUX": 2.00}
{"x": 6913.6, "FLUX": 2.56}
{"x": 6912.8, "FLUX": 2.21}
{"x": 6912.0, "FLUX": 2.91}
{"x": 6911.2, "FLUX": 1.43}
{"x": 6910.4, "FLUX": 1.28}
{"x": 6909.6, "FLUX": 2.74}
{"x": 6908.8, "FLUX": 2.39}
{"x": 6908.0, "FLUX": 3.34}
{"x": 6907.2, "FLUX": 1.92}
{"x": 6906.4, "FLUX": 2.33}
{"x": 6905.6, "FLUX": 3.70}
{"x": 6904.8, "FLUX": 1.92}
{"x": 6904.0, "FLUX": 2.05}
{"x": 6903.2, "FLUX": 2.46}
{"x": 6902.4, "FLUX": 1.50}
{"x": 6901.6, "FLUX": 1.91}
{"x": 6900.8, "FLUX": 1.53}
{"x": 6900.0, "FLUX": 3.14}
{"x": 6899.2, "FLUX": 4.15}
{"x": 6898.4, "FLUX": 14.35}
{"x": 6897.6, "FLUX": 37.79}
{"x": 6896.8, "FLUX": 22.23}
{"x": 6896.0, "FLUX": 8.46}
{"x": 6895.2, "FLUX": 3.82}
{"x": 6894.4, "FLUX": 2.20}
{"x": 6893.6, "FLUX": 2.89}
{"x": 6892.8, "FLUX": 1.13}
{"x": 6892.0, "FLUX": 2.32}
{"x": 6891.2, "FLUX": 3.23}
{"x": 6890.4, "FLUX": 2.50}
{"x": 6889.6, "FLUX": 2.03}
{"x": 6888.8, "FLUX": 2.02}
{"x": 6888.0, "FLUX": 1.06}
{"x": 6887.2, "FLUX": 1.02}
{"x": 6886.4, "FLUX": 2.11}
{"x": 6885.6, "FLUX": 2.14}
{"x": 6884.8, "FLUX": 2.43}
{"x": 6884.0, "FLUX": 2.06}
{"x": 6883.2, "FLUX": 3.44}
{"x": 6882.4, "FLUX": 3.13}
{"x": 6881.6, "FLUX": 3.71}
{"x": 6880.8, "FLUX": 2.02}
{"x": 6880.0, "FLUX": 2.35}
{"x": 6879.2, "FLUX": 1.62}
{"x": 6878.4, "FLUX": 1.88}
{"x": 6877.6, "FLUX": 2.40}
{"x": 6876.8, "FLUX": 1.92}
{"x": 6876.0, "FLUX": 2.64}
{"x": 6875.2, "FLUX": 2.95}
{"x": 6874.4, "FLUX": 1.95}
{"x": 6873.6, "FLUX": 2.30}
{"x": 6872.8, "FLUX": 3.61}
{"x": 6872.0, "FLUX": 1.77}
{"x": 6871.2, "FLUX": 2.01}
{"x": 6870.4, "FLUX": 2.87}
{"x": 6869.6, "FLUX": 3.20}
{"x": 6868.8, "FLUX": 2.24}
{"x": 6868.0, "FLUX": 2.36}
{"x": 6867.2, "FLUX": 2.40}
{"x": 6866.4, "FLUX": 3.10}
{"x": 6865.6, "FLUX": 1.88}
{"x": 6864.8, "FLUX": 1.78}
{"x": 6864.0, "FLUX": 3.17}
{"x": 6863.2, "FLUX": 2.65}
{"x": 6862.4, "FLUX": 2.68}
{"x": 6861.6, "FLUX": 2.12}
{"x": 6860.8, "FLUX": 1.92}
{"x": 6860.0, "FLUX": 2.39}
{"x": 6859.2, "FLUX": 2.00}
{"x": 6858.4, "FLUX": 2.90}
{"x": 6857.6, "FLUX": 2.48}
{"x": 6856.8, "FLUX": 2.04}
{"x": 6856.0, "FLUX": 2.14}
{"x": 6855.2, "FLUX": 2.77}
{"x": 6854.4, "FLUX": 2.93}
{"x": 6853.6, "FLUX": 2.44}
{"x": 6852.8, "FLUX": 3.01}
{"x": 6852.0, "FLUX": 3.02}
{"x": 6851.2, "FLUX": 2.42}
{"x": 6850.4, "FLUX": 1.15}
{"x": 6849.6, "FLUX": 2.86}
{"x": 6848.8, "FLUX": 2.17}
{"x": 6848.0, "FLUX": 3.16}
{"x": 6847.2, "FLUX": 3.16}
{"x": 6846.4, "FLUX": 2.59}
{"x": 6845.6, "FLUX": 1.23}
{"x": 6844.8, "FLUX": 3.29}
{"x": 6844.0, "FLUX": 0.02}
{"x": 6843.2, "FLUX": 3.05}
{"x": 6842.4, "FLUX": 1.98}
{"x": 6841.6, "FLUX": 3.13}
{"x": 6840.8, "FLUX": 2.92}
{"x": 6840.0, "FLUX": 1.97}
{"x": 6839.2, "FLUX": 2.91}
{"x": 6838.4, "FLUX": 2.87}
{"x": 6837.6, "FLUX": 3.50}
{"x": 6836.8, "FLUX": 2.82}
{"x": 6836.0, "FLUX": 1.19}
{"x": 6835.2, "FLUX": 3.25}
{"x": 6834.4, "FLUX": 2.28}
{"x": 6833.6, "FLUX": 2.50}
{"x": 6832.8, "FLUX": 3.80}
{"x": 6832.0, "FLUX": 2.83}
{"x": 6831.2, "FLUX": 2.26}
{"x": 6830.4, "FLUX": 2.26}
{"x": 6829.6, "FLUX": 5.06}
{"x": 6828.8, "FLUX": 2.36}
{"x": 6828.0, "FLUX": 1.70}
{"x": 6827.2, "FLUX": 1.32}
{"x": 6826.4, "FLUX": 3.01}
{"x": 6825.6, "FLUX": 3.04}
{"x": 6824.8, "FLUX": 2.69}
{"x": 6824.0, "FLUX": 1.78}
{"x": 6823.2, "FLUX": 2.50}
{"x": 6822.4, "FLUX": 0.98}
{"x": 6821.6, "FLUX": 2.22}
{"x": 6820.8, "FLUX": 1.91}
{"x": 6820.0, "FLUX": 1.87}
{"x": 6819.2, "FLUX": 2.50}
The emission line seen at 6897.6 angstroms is Halpha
